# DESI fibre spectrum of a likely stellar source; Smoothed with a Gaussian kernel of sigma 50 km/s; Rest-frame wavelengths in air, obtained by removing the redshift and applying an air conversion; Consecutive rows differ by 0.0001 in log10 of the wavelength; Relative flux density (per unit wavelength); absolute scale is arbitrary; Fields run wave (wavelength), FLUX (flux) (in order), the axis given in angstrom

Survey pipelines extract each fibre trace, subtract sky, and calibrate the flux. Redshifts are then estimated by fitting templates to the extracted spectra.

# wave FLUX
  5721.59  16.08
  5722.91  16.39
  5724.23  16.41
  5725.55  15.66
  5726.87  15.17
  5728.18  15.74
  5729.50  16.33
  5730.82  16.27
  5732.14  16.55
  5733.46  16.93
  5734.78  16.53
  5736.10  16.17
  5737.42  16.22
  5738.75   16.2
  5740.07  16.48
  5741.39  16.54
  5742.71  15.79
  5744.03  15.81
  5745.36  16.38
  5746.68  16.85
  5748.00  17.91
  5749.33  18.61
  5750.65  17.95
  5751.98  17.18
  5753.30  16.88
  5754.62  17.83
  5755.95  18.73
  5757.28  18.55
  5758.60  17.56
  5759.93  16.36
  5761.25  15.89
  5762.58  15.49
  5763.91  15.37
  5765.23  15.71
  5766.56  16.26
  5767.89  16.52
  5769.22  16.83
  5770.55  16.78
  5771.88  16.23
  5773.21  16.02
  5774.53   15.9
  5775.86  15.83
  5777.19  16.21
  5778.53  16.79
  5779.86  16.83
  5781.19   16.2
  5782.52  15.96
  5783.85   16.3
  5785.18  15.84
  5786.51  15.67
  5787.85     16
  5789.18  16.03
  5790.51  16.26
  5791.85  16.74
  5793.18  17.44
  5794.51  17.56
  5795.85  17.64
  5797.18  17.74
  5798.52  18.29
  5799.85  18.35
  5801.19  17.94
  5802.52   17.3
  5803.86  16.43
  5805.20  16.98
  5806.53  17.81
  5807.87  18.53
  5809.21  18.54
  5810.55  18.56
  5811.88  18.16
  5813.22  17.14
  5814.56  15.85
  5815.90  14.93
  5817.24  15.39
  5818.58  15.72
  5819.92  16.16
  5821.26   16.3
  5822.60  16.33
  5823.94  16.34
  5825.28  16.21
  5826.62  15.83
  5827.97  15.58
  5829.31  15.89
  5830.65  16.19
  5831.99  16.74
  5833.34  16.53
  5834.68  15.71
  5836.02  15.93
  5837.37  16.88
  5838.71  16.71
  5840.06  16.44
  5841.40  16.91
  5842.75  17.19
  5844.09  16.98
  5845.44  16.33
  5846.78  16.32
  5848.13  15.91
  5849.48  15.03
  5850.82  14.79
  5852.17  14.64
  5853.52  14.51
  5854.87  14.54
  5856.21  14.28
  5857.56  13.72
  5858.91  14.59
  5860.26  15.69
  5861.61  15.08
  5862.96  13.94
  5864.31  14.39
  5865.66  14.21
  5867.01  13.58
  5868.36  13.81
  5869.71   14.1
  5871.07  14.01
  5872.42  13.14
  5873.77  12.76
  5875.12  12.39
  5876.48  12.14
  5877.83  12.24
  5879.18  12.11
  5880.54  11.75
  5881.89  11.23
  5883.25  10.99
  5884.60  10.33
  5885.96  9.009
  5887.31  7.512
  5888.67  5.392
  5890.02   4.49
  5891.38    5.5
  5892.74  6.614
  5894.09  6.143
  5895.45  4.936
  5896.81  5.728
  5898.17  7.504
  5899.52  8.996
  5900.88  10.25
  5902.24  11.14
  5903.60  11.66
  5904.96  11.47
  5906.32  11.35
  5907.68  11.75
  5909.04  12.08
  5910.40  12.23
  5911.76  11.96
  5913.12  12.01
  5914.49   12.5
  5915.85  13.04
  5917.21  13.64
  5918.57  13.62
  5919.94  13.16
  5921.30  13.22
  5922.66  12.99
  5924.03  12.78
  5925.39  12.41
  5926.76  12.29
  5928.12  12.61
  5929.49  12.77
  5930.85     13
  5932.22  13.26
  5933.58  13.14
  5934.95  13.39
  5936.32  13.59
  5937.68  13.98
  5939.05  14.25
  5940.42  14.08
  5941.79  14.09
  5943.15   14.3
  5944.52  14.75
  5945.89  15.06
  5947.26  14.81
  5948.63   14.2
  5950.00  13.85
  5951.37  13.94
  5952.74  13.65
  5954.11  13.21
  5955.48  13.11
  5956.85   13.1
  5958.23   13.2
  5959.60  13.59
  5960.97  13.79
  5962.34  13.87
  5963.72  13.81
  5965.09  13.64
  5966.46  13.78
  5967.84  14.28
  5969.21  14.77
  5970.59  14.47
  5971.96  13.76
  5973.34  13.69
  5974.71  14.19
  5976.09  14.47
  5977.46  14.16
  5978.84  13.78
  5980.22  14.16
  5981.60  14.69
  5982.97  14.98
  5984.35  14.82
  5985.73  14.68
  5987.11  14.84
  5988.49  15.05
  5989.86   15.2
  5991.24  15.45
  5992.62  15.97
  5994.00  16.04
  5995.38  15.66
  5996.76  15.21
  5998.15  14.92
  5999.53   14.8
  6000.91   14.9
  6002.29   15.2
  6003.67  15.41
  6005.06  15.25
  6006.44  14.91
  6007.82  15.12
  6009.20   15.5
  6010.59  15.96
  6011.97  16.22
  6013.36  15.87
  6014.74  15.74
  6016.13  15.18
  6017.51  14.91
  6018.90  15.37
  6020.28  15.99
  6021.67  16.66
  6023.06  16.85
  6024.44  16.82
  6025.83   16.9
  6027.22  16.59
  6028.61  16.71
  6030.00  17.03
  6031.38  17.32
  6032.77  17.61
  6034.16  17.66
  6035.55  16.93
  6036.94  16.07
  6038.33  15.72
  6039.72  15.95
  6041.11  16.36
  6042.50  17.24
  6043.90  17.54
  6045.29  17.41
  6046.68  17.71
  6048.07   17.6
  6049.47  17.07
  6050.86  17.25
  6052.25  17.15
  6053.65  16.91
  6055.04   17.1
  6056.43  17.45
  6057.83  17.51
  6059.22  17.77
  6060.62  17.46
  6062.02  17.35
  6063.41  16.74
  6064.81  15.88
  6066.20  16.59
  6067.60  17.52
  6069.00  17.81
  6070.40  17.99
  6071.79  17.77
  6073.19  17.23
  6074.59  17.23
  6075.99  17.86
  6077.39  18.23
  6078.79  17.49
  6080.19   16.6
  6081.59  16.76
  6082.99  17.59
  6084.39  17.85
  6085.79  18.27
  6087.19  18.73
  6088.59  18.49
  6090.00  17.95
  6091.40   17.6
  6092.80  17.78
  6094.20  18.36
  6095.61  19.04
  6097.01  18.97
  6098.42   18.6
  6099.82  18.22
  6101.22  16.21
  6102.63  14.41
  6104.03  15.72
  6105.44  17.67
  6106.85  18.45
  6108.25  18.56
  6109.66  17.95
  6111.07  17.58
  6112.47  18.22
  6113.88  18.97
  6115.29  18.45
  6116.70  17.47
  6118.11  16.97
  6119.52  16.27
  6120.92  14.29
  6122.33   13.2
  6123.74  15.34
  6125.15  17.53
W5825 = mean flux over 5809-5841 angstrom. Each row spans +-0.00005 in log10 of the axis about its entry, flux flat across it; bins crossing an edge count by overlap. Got 16.4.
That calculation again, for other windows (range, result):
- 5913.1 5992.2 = 13.8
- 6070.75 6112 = 17.7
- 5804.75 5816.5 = 17.4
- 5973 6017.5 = 15.1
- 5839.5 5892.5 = 13.1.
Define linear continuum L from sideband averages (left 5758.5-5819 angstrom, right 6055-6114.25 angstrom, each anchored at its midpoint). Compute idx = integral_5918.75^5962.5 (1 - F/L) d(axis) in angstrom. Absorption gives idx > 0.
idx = 9.2 angstrom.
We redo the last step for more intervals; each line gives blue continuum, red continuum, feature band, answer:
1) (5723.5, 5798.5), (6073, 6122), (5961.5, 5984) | 4.0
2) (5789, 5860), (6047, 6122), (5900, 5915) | 4.6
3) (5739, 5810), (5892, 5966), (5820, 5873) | -2.3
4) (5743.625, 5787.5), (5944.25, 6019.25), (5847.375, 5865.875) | 1.3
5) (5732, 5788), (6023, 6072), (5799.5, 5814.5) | -0.9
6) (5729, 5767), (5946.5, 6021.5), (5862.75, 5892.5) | 8.4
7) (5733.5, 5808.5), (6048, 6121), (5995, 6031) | 3.3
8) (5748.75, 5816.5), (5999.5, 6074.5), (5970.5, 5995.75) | 2.9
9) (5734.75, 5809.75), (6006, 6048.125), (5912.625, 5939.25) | 5.6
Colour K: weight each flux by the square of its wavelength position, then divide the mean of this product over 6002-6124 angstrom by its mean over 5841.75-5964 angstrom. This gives 1.4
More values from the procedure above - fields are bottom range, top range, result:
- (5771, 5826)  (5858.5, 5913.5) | 0.67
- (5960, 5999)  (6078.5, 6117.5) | 1.27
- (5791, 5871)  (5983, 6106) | 1.11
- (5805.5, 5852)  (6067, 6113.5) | 1.18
